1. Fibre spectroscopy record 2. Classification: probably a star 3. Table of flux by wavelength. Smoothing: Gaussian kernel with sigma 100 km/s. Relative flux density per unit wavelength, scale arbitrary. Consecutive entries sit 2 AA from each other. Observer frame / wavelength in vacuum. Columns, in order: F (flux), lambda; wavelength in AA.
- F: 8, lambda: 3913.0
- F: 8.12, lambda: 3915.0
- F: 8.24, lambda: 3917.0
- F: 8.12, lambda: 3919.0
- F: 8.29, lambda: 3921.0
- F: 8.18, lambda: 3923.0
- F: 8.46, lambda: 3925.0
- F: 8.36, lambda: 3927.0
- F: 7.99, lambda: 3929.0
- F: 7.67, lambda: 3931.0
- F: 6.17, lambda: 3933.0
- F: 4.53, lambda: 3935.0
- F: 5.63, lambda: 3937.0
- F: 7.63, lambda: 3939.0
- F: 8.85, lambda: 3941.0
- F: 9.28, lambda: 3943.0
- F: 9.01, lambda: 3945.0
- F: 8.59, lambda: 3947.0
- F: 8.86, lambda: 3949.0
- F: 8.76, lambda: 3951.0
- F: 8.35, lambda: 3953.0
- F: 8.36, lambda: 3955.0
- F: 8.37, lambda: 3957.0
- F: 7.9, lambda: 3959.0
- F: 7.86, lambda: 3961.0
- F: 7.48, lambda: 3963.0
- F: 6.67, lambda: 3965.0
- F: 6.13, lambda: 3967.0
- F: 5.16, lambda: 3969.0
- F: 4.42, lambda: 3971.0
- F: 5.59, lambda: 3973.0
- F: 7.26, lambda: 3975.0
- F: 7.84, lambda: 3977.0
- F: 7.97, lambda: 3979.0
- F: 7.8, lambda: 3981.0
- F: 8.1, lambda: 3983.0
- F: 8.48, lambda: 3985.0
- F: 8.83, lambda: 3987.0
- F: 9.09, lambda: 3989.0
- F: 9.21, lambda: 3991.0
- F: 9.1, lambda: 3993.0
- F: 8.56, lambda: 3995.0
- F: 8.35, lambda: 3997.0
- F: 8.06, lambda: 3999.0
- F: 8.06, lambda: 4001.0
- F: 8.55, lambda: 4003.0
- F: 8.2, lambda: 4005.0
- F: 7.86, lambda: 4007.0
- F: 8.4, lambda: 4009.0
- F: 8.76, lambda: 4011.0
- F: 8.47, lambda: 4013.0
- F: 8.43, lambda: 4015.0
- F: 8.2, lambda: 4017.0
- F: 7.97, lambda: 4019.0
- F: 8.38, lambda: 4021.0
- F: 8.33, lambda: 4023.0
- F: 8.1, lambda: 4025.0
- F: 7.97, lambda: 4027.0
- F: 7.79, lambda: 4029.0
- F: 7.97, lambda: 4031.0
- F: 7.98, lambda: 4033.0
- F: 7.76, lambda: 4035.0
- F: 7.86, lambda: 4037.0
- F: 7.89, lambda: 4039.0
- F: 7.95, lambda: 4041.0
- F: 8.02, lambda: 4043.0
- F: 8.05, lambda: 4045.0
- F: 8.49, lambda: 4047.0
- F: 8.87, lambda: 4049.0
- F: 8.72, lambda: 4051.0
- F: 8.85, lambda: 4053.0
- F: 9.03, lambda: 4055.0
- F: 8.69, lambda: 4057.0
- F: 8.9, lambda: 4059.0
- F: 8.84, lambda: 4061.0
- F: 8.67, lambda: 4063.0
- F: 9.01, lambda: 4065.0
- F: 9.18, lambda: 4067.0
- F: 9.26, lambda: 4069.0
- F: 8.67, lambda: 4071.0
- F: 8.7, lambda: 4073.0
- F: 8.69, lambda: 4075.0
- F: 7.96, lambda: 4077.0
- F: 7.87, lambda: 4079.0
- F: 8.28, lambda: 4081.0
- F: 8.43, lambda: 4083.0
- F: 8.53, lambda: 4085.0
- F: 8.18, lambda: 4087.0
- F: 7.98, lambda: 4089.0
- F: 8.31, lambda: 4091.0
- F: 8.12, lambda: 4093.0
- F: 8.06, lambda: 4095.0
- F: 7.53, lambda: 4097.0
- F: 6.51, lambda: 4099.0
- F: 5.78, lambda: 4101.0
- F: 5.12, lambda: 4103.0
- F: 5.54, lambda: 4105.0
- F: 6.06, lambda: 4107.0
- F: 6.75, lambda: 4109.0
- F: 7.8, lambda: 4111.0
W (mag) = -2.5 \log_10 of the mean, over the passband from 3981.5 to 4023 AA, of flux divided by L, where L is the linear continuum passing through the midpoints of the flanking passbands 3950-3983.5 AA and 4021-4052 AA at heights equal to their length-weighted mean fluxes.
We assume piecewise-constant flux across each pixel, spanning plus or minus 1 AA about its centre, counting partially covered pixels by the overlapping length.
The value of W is -0.10 mag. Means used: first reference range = 7.28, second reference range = 8.13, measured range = 8.44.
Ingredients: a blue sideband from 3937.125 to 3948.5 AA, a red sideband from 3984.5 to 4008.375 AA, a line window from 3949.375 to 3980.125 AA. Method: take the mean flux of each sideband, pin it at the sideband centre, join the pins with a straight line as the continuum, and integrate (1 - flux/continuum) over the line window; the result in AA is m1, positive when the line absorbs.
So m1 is 4.5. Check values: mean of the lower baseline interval 8.45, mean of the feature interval 7.24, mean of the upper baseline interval 8.53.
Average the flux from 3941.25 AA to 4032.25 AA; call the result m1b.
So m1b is 8.03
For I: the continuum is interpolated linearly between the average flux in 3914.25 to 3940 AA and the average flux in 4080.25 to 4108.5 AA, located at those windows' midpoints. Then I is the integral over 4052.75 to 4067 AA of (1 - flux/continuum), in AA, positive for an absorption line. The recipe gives -3.0 AA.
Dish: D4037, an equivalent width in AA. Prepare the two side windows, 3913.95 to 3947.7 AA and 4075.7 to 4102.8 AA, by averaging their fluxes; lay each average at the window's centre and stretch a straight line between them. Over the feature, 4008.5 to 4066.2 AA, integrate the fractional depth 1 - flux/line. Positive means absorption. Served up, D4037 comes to -4.4 AA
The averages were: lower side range 7.82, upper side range 7.74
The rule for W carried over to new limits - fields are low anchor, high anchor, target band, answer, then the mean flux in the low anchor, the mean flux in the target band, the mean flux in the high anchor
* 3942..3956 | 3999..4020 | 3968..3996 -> 0.11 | 8.74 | 7.67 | 8.28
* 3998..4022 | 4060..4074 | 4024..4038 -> 0.08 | 8.28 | 7.92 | 8.9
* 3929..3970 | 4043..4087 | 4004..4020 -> -0.02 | 7.57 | 8.29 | 8.63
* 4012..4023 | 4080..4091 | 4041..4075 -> -0.06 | 8.29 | 8.72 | 8.28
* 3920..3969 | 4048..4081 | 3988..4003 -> -0.06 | 7.75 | 8.63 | 8.73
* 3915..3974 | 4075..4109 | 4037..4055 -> -0.12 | 7.56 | 8.37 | 7.41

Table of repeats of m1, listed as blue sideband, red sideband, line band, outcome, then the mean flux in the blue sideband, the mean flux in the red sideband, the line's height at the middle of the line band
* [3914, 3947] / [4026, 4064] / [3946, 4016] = 0.9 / 7.81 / 8.33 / 8.04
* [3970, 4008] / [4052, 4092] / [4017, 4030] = 0.2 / 7.96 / 8.6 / 8.23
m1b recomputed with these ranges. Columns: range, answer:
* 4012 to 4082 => 8.39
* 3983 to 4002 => 8.61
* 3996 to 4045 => 8.14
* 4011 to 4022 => 8.33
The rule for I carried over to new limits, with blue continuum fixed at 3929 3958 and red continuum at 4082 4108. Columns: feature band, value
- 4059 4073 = -2.96 AA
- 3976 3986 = -0.42 AA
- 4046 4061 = -2.80 AA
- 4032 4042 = -0.54 AA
